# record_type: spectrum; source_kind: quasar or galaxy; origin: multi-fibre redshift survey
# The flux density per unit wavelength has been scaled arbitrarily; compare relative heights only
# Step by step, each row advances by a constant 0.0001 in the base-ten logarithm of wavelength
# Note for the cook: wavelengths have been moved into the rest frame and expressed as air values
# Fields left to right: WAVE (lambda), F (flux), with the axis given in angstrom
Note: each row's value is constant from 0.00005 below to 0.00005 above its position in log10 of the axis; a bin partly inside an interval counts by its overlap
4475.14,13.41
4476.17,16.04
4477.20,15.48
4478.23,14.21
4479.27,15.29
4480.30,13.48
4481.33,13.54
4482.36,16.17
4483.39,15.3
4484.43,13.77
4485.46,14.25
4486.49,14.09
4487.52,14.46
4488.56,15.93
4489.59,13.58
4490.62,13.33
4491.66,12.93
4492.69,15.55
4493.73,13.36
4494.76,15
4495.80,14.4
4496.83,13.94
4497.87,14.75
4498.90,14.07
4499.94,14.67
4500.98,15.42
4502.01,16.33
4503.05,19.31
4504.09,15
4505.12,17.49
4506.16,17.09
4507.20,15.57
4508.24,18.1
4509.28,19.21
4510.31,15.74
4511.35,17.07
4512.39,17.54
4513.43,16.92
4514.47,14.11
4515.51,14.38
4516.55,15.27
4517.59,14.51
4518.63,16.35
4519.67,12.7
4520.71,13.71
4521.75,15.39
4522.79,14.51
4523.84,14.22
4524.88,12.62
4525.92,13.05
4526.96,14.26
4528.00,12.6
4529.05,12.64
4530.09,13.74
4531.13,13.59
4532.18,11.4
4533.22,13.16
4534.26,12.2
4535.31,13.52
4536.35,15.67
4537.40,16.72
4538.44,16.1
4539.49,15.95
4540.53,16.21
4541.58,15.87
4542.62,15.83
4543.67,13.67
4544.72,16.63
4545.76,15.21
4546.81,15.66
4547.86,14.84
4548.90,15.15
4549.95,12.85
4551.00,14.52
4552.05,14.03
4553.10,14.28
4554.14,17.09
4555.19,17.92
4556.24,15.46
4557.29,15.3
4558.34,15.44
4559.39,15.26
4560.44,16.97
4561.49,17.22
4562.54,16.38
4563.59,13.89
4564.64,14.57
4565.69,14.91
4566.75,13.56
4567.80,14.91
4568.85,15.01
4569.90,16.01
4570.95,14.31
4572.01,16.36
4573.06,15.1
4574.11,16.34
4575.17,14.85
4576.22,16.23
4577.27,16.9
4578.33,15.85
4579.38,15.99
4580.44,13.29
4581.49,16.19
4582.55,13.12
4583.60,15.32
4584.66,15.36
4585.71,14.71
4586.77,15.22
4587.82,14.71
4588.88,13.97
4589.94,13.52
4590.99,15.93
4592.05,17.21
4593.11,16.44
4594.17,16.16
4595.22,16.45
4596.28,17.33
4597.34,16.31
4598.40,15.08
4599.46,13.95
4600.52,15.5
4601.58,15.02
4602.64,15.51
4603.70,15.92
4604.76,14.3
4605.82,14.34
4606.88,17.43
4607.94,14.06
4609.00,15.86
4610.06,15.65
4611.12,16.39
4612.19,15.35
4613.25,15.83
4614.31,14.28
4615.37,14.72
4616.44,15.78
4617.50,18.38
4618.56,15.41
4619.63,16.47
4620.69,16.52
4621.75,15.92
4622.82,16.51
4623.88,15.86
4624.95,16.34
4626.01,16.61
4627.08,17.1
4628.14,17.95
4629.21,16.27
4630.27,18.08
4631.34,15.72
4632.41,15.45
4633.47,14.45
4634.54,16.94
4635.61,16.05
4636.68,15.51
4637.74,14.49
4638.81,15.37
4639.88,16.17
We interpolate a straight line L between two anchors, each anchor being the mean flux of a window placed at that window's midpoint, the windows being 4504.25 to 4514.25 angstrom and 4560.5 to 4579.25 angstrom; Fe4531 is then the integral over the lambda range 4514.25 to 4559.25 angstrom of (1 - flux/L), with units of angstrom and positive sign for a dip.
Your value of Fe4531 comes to 4.7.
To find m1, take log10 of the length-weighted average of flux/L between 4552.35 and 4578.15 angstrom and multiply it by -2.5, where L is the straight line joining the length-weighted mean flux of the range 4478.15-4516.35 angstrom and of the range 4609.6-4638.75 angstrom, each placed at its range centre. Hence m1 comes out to 0.008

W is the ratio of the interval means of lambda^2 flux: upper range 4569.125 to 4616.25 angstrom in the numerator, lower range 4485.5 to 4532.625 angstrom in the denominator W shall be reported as 1.07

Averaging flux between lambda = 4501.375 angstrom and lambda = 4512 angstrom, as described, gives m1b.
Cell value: 17.1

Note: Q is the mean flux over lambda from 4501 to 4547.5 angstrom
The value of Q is 15.2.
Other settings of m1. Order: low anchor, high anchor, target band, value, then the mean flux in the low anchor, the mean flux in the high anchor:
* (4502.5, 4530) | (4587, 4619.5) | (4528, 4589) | 0.03 mag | 15.3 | 15.6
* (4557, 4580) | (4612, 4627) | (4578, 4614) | 0.03 mag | 15.5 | 16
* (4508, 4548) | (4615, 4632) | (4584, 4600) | 0.03 mag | 14.9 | 16.5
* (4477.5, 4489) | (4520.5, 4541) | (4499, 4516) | -0.15 mag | 14.6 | 14.1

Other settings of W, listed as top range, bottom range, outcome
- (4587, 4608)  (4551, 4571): 1.02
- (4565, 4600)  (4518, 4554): 1.09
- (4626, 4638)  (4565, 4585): 1.09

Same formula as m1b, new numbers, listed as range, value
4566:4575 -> 15.2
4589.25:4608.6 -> 15.6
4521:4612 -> 15.1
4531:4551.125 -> 14.8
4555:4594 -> 15.4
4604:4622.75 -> 15.7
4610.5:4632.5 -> 16.2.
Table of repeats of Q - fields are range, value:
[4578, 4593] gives 15.1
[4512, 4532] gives 14.2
